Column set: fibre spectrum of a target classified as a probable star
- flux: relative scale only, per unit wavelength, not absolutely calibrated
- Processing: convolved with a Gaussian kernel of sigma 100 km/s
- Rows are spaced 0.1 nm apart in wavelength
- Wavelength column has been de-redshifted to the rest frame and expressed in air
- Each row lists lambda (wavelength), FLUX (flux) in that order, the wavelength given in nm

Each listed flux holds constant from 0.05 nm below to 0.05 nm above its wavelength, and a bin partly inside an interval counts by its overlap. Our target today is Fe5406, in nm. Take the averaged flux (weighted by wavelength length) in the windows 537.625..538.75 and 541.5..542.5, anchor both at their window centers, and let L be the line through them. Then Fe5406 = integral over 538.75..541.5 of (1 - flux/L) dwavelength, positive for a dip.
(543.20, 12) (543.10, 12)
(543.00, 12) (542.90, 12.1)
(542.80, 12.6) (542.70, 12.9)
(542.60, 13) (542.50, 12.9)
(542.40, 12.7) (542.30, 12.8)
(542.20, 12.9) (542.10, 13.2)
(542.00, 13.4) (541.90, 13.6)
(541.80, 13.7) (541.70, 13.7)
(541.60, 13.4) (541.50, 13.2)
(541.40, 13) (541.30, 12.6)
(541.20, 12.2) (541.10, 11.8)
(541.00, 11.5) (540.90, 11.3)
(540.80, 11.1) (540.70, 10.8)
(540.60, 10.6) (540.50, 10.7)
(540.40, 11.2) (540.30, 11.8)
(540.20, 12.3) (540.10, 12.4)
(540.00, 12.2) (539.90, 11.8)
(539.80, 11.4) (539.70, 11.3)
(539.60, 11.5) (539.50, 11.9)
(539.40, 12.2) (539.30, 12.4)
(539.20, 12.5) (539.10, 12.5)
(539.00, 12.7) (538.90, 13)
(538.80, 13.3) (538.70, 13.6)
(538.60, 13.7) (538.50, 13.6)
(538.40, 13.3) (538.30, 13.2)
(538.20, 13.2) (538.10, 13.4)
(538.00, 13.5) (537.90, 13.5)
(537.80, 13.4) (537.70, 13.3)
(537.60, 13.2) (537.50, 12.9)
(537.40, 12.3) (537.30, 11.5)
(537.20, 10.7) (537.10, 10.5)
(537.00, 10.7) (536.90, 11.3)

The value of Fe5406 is 0.29 nm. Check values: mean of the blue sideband 13.4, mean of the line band 11.9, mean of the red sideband 13.2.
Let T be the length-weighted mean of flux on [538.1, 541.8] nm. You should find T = 12.3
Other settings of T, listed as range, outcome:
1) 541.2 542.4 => 13.2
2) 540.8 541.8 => 12.5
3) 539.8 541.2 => 11.5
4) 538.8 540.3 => 12.2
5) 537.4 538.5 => 13.3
